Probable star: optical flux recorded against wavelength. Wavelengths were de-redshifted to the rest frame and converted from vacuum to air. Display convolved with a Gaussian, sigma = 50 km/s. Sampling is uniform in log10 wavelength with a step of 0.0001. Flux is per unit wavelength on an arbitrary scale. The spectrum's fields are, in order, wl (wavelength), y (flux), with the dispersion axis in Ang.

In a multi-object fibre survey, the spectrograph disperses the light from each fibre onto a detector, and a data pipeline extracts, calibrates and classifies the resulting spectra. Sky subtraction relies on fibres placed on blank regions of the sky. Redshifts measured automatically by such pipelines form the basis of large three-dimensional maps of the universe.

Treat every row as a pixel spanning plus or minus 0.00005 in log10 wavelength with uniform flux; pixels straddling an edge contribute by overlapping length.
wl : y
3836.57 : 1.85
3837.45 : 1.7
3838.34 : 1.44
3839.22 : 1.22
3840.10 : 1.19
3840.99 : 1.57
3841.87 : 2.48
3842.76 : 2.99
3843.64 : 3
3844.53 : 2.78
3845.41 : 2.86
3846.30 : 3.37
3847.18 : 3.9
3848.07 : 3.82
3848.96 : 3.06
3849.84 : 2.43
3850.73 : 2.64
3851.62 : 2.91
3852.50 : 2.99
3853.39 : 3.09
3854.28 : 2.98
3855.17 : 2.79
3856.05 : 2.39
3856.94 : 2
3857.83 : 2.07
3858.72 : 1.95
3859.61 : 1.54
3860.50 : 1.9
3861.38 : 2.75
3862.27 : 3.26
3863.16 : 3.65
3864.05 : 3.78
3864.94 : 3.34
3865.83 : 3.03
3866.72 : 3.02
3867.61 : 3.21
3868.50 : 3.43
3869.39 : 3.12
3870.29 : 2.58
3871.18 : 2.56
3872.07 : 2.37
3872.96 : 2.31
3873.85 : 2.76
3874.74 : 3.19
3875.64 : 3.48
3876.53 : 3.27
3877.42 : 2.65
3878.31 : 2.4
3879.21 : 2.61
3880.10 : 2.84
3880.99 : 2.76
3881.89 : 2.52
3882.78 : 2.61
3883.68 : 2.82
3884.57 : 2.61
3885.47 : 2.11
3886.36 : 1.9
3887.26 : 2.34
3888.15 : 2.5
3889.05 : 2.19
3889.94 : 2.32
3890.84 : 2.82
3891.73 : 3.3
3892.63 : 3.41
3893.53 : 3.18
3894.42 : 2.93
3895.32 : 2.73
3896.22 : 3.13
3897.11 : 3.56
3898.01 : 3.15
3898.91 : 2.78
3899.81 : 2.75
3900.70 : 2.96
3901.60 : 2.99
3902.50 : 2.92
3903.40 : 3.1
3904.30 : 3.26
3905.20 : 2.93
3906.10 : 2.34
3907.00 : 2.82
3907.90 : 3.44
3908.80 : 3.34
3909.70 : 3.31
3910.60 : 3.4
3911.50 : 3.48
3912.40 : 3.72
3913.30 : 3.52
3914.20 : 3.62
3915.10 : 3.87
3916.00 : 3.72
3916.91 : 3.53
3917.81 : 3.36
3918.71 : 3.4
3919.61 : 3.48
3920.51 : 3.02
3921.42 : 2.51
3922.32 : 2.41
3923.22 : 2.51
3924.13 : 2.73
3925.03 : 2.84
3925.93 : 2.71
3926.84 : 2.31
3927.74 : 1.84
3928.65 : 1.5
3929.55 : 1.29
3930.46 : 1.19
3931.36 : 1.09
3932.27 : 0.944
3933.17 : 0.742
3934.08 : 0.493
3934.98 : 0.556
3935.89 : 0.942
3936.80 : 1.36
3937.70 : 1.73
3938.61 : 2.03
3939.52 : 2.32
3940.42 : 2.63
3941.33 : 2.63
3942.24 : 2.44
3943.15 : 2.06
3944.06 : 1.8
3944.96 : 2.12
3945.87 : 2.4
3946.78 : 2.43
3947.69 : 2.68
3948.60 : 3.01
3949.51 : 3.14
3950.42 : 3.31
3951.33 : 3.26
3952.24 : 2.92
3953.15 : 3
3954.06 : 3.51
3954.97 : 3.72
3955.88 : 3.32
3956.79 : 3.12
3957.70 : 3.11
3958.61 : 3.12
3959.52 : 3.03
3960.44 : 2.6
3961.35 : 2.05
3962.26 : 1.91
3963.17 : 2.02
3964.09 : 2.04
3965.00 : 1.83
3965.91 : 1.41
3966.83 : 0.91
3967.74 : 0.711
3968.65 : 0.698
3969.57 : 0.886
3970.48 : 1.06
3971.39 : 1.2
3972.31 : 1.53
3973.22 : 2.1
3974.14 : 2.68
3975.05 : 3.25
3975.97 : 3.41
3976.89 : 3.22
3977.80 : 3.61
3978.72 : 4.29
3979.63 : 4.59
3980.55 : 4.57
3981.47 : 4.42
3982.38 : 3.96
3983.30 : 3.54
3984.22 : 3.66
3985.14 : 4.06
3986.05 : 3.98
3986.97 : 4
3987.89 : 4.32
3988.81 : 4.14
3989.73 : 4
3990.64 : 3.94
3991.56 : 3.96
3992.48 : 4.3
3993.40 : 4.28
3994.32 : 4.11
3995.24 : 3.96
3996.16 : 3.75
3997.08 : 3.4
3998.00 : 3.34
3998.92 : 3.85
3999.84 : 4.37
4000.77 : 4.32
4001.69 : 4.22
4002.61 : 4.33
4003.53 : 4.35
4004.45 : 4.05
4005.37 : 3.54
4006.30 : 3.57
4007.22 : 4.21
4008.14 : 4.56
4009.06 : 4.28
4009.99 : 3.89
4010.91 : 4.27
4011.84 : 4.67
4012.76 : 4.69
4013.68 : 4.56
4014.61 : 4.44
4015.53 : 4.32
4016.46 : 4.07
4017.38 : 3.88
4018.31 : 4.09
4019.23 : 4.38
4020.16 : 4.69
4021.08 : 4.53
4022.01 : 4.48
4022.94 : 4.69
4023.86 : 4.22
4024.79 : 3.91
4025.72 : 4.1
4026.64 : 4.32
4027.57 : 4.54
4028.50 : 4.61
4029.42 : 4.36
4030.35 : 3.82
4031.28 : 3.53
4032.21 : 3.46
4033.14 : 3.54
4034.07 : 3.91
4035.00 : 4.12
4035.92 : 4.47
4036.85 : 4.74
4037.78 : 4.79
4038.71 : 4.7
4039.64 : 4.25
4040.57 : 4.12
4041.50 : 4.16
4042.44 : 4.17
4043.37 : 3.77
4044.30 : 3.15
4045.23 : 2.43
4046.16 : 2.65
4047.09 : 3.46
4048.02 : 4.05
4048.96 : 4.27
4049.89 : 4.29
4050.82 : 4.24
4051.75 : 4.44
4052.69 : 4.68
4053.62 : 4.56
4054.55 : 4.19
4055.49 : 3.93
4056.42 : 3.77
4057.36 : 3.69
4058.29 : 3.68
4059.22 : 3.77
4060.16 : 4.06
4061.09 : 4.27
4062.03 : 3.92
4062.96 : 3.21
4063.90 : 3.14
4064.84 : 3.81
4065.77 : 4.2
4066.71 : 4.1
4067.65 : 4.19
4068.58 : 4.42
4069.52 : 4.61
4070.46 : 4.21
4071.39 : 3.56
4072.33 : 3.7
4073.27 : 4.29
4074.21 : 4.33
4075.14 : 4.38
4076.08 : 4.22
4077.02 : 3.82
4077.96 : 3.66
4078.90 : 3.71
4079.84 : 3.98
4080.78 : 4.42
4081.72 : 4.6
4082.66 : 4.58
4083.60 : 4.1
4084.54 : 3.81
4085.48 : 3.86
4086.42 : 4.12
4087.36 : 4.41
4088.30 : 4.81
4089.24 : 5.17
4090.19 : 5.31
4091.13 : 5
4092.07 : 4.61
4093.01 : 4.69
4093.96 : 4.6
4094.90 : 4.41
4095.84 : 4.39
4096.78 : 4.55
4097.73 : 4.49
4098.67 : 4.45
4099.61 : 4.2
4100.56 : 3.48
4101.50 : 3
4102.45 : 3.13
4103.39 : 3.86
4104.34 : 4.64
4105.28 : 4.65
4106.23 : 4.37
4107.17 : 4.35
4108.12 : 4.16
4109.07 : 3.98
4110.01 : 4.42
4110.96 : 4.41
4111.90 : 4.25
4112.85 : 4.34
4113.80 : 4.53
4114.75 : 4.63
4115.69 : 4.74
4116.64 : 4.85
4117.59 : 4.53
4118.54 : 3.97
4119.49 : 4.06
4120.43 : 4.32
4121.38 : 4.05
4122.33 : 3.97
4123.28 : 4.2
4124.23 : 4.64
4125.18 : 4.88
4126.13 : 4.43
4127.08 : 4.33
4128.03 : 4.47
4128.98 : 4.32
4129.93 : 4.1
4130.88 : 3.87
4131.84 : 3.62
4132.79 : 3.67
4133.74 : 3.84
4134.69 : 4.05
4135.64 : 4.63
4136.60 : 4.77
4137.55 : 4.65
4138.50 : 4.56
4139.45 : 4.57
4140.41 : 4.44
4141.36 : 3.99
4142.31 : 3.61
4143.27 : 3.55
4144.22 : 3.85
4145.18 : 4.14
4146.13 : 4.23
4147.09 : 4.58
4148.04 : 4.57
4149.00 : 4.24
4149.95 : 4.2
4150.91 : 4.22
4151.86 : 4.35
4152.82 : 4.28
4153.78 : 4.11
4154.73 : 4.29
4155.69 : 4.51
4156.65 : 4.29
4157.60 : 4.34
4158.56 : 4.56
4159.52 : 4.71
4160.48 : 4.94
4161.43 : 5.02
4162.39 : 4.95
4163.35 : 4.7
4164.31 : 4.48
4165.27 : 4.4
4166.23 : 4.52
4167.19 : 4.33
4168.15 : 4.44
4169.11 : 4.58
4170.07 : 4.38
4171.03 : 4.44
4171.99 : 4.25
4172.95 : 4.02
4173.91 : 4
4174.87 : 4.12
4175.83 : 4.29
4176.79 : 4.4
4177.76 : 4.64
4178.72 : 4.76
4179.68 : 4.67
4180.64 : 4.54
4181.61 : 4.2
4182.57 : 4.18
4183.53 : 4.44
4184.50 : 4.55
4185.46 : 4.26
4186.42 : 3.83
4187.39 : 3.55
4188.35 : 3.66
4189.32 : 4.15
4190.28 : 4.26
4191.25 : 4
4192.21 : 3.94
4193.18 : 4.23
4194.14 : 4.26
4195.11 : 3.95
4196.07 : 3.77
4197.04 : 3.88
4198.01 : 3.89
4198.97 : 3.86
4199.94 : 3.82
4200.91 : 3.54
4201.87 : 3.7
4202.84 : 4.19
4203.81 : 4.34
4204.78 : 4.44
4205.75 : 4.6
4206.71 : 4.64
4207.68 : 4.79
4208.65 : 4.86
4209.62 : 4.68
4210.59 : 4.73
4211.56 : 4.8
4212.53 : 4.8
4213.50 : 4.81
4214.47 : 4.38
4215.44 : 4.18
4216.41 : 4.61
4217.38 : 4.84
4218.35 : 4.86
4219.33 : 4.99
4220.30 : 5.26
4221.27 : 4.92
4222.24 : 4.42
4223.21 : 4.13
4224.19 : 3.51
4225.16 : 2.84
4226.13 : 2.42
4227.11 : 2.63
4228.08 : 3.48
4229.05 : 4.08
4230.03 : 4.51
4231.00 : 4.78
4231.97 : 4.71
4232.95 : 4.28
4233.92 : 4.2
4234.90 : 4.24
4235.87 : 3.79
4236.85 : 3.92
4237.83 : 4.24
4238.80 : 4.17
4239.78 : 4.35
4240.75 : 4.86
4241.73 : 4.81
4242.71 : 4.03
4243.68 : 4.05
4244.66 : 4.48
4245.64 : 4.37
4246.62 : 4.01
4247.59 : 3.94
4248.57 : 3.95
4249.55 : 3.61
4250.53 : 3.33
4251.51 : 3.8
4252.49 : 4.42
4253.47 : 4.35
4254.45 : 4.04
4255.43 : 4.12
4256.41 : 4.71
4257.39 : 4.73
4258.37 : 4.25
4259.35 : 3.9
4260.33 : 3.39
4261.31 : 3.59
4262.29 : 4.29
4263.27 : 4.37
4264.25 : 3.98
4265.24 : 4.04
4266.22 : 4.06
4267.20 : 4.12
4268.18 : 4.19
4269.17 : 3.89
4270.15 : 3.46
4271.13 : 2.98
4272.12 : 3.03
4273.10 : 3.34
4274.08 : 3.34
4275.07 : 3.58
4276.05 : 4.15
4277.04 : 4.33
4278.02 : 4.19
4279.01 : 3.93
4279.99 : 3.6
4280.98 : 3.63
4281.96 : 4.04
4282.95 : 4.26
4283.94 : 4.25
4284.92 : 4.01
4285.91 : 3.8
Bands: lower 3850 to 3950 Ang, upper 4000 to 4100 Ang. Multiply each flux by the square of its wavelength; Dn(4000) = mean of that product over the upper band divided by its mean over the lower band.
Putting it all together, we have 1.70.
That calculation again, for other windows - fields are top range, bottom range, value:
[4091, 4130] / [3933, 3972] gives 2.17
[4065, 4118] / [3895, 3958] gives 1.75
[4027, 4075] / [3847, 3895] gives 1.58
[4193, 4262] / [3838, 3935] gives 1.83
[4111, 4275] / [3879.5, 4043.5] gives 1.48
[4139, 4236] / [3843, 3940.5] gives 1.84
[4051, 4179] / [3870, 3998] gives 1.68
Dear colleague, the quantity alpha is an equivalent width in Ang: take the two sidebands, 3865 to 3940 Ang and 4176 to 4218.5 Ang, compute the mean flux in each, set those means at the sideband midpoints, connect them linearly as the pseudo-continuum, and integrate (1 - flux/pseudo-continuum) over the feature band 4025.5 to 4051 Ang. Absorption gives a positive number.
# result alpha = -4.3 Ang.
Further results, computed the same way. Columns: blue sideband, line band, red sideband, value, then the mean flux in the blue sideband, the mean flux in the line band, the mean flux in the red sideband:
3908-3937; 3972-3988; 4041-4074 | -2.7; 2.48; 3.63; 3.92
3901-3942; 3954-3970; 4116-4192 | 3.6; 2.53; 2.19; 4.31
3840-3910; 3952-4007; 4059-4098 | 5.2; 2.82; 3.23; 4.23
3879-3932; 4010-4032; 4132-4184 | -4.8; 2.81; 4.29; 4.36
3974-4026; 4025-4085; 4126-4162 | 1.9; 4.08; 4.03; 4.29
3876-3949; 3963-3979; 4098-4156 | 5.4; 2.59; 2.02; 4.23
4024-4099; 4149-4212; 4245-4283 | -4.8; 4.14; 4.32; 3.93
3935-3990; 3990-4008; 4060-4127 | -5.0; 2.71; 4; 4.24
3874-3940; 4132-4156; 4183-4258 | -2.6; 2.64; 4.23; 4.2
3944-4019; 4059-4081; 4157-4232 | -1.5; 3.35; 4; 4.3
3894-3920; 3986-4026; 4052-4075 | -4.6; 3.23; 4.16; 4.02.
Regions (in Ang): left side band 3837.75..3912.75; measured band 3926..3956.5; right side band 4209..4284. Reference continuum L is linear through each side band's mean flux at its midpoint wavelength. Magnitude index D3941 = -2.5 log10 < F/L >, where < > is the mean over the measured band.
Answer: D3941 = 0.37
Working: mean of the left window 2.8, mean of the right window 4.11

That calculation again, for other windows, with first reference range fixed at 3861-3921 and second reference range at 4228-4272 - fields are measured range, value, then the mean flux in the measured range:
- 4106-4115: -0.178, 4.34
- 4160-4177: -0.159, 4.46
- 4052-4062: -0.157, 4.06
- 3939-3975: 0.344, 2.34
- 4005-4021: -0.249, 4.25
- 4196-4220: -0.114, 4.42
